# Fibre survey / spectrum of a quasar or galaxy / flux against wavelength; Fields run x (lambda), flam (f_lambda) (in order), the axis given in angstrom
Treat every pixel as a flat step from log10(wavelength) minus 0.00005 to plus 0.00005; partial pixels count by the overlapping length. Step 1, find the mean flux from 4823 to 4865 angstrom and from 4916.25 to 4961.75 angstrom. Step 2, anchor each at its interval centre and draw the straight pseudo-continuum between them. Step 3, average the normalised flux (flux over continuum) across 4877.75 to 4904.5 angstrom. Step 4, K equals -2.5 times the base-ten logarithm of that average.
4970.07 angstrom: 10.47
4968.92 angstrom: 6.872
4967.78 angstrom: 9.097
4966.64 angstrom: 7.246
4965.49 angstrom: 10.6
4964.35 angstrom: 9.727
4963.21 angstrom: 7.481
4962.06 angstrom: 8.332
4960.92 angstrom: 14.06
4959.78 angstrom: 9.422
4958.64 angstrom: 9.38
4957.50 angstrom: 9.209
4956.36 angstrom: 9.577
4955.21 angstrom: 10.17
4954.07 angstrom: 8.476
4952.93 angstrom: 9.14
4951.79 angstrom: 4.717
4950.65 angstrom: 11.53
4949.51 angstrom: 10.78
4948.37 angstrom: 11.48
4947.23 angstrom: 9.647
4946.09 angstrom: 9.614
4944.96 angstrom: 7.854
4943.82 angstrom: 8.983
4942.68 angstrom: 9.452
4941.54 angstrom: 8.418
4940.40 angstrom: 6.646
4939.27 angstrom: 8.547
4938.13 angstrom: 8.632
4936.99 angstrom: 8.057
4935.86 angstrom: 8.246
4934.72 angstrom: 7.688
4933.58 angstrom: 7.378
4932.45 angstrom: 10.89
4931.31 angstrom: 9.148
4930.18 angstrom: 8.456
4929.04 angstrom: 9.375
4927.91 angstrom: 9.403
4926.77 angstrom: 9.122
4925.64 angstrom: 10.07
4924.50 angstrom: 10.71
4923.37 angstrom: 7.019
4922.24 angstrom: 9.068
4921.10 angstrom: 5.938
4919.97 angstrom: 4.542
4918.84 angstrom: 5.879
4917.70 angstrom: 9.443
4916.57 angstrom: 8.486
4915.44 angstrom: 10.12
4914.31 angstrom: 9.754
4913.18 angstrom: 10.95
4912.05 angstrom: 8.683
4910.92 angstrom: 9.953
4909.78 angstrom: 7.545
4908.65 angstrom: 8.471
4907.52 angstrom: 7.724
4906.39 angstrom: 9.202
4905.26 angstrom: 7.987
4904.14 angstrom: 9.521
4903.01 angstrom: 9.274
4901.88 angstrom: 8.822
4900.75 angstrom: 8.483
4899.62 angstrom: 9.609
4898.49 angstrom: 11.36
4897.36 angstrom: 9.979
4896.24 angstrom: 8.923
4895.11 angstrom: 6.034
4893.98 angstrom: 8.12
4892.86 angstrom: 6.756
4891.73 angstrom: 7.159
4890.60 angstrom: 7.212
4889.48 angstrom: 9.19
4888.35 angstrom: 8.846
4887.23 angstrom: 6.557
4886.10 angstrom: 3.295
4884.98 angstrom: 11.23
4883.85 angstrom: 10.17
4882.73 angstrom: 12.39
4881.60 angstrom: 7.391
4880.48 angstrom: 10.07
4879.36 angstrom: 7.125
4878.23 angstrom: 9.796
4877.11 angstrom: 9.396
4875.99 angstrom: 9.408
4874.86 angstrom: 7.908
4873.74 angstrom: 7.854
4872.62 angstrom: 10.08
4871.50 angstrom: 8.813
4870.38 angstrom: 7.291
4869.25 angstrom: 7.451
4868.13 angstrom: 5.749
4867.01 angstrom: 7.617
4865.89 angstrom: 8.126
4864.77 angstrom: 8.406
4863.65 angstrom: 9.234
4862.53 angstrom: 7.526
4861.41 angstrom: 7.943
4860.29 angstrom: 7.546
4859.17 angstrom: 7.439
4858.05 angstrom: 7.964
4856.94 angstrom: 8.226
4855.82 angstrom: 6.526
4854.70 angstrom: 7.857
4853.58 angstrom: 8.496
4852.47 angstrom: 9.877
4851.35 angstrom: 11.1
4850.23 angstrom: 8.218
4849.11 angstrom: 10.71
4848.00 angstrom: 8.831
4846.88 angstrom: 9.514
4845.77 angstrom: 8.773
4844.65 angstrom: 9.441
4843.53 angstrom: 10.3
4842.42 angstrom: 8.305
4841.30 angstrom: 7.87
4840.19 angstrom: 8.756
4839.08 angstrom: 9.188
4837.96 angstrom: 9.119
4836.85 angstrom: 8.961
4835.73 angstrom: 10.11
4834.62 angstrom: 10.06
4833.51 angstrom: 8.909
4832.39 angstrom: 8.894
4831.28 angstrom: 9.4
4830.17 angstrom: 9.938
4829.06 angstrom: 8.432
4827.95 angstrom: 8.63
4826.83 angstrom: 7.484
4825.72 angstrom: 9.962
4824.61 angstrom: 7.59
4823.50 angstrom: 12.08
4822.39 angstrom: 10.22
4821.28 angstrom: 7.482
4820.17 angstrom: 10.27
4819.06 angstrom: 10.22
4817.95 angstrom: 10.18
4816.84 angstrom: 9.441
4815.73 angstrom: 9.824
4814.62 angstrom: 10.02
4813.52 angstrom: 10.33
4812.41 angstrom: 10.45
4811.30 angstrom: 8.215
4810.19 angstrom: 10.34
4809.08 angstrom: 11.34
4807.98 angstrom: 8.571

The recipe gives 0.03 mag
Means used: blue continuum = 8.88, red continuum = 8.87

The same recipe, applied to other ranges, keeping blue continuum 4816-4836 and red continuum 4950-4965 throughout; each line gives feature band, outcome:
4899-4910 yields 0.08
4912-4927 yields 0.10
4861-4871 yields 0.21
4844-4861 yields 0.08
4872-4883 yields 0.04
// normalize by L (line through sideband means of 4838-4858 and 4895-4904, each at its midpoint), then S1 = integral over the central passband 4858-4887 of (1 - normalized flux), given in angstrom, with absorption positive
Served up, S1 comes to 2.3 angstrom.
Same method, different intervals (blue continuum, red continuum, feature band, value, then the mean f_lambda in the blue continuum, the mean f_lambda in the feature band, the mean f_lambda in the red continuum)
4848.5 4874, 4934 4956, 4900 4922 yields 0.3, 8.27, 8.48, 8.84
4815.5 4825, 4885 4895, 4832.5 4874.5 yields -0.1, 9.73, 8.6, 7.32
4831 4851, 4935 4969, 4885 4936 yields 3.5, 9.2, 8.49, 9.07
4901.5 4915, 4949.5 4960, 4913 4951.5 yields 1.1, 9.01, 8.81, 9.15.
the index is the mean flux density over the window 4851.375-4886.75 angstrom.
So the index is 8.37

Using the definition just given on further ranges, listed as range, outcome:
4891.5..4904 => 8.66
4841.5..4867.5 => 8.6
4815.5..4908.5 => 8.75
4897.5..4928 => 8.79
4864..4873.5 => 7.97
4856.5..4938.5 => 8.48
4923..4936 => 9.01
